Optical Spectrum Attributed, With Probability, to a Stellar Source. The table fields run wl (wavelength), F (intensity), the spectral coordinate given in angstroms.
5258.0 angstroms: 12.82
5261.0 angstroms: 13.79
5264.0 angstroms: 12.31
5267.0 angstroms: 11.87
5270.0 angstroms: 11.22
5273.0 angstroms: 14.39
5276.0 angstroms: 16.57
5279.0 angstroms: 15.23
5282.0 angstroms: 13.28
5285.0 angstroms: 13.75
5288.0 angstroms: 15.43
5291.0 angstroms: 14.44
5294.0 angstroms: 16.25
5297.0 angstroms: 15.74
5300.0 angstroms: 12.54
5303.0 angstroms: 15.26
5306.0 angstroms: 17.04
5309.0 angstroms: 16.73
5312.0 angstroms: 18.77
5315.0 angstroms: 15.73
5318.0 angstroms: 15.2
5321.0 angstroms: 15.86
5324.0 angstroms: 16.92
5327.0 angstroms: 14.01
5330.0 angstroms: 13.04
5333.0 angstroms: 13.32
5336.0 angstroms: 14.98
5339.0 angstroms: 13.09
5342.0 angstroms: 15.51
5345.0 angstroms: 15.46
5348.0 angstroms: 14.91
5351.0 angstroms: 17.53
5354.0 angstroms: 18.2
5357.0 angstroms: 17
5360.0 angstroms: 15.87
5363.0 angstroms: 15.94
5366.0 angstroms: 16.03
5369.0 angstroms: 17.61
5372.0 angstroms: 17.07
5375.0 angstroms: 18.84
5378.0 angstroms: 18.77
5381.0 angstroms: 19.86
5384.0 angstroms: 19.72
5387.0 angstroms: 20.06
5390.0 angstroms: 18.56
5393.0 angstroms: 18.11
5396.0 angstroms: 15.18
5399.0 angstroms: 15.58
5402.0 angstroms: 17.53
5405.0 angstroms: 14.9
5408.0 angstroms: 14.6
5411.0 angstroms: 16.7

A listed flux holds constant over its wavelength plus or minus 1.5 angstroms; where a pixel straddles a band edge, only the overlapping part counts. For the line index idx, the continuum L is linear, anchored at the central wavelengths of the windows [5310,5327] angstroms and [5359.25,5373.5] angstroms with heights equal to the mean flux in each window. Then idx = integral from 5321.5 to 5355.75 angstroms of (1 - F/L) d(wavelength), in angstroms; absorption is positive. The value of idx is 2.5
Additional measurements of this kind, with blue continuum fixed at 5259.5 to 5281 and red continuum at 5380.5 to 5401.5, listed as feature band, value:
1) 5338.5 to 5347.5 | 0.8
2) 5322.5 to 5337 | 1.2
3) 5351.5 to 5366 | 0.1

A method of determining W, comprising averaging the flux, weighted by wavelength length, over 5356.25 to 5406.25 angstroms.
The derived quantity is 17.5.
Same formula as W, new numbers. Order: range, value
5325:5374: 15.6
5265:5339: 14.8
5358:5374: 16.6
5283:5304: 14.7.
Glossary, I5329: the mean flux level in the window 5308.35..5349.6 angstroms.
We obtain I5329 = 15.2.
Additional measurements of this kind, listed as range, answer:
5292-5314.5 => 16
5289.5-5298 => 15.5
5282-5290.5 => 14.3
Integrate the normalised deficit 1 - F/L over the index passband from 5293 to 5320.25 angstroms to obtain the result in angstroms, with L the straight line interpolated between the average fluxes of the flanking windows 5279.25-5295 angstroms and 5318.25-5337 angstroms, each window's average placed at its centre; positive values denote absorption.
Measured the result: -2.31 angstroms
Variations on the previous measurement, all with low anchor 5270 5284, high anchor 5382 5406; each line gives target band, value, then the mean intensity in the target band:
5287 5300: -0.22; 15.1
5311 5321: -0.57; 16.4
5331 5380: 0.87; 16.3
